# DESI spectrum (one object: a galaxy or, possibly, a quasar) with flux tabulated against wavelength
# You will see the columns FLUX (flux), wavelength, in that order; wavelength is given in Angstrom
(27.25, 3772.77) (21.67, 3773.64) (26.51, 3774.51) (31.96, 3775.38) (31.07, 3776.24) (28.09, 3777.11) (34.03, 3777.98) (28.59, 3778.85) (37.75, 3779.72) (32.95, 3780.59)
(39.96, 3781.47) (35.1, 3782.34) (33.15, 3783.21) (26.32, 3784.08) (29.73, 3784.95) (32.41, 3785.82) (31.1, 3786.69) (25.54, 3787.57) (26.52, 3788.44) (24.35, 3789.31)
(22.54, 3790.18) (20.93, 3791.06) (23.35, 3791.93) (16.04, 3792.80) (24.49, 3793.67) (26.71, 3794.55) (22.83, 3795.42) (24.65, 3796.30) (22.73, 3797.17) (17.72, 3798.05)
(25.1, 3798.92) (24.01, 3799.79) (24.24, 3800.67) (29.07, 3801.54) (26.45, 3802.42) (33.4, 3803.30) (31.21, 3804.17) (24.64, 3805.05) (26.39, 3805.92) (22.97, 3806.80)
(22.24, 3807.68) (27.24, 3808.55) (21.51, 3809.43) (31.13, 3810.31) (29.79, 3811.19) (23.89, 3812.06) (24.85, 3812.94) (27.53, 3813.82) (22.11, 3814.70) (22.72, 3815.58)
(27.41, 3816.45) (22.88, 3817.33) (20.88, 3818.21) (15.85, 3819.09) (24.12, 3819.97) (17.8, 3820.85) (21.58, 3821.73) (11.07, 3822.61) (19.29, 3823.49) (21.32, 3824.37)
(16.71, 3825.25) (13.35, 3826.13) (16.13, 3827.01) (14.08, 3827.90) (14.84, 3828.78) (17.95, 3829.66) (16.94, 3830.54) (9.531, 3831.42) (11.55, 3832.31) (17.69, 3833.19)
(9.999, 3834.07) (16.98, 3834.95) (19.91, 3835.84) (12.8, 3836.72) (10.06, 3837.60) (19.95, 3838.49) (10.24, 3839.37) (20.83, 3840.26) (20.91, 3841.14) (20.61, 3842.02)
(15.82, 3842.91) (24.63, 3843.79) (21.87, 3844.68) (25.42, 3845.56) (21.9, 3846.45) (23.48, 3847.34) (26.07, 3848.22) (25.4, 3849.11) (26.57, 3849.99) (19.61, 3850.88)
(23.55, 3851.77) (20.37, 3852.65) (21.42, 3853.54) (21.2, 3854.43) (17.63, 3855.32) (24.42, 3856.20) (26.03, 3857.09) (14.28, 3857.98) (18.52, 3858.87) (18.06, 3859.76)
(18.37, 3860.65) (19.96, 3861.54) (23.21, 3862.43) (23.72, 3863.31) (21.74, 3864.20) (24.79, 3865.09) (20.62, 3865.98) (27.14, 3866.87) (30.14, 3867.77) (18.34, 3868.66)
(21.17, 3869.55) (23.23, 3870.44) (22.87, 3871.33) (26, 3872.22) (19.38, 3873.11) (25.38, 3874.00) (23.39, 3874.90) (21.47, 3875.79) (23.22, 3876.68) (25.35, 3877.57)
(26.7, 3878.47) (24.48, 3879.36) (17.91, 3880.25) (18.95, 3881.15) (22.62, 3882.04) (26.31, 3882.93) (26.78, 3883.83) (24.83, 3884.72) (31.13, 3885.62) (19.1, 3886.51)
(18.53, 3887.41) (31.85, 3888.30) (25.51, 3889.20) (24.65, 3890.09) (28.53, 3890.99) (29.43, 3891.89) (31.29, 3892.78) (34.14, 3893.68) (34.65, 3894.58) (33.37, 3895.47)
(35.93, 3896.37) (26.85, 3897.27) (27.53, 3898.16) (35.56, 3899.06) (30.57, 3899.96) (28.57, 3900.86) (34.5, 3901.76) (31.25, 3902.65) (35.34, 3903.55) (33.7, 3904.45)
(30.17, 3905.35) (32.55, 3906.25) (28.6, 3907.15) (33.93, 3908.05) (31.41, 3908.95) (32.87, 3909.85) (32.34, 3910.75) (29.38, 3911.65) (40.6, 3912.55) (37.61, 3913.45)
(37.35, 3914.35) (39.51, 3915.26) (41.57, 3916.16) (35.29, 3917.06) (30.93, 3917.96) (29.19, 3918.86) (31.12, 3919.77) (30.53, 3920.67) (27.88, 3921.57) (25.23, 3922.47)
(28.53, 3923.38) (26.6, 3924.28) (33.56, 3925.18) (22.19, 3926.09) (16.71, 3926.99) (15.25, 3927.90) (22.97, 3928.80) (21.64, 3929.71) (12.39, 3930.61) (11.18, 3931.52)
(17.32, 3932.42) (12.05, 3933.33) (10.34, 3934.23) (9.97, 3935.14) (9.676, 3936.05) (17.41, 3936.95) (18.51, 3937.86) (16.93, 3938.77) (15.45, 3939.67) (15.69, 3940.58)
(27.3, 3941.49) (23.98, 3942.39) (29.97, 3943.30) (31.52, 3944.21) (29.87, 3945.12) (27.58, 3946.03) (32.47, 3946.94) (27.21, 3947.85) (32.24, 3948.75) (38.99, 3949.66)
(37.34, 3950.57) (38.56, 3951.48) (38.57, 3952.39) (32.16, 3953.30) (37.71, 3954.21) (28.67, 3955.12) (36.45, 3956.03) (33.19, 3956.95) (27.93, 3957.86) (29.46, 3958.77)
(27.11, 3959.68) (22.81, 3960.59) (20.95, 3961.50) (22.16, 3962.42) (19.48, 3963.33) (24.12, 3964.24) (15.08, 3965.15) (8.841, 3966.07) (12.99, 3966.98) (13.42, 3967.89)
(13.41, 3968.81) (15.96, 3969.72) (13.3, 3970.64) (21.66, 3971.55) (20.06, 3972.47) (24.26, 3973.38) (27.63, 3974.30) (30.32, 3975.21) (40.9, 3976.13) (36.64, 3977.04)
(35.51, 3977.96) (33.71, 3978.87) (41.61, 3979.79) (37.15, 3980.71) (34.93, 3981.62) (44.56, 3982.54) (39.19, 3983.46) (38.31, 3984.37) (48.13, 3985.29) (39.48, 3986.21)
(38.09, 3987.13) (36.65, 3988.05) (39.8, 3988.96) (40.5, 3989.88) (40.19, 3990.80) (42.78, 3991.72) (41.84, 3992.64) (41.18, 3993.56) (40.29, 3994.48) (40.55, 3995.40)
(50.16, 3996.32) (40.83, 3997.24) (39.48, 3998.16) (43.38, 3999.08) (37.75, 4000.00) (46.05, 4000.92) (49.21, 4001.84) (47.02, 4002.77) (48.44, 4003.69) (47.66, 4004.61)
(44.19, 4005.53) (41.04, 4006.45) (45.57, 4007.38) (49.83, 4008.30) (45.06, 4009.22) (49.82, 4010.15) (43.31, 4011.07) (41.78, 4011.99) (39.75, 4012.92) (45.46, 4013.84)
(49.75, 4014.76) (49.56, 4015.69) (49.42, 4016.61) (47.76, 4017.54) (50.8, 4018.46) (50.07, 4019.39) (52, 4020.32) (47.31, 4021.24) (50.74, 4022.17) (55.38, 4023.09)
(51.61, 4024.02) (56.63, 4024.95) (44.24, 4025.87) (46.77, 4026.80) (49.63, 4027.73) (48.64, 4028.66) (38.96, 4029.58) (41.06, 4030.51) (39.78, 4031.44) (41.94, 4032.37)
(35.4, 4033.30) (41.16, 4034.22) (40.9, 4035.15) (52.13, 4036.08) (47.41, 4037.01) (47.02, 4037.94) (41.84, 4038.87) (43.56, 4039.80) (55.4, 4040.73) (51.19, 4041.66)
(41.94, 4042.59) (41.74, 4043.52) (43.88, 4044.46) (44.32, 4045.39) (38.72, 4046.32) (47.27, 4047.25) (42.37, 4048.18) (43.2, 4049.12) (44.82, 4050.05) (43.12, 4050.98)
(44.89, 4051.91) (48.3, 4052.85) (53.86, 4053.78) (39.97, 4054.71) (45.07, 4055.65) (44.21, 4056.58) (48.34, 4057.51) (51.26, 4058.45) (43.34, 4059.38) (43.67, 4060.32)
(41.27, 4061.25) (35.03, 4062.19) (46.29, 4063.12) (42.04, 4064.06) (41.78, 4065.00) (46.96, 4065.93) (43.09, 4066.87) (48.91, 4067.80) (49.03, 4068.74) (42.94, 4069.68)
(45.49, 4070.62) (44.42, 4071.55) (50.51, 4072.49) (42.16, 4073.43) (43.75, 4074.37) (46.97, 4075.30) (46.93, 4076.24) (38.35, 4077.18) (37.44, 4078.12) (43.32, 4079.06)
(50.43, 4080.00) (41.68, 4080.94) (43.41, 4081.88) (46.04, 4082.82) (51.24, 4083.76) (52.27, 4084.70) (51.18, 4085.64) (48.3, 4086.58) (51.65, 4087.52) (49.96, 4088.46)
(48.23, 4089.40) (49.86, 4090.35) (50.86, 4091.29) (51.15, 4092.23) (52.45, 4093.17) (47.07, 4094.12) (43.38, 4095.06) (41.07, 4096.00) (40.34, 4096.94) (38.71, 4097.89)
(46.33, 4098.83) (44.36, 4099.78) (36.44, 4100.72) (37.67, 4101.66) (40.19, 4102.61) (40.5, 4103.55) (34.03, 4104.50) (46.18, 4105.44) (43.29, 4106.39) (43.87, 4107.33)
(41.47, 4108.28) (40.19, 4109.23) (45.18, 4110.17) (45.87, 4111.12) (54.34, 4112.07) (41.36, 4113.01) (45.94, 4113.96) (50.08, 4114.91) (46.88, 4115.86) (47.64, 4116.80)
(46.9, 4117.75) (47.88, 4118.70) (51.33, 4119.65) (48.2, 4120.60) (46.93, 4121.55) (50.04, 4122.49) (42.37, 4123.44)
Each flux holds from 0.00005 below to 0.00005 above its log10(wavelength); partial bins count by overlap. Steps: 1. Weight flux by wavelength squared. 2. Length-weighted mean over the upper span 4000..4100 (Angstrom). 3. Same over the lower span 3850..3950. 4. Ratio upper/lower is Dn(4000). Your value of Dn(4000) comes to 1.9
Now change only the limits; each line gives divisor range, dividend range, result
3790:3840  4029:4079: 2.39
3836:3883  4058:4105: 2.32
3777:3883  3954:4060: 1.93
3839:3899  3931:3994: 1.24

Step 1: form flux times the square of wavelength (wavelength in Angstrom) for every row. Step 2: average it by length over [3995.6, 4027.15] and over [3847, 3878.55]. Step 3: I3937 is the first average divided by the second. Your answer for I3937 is 2.25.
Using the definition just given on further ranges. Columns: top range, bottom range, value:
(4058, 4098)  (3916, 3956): 1.93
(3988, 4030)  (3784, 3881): 2.28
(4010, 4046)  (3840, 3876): 2.28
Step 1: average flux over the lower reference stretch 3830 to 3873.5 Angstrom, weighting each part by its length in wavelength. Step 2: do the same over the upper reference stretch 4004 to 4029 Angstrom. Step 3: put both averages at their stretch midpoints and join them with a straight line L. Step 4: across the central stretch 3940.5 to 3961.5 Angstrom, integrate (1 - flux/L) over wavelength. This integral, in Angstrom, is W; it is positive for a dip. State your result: 3.5 Angstrom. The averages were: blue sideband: 20.3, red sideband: 47.9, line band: 30.8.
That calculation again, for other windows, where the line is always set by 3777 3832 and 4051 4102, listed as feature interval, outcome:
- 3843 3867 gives 5.17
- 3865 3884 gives 4.02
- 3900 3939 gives 7.38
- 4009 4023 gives -2.42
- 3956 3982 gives 8.24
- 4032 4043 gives -0.68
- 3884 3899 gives 1.11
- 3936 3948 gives 3.96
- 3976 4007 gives -2.05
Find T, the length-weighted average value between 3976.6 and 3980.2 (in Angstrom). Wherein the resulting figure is 36.8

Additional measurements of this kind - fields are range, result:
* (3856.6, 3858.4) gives 20.3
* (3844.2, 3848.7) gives 23.7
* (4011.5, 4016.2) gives 45.3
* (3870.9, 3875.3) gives 23.4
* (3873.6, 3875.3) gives 24.3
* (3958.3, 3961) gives 26.6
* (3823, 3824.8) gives 20.1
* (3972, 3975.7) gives 25.6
